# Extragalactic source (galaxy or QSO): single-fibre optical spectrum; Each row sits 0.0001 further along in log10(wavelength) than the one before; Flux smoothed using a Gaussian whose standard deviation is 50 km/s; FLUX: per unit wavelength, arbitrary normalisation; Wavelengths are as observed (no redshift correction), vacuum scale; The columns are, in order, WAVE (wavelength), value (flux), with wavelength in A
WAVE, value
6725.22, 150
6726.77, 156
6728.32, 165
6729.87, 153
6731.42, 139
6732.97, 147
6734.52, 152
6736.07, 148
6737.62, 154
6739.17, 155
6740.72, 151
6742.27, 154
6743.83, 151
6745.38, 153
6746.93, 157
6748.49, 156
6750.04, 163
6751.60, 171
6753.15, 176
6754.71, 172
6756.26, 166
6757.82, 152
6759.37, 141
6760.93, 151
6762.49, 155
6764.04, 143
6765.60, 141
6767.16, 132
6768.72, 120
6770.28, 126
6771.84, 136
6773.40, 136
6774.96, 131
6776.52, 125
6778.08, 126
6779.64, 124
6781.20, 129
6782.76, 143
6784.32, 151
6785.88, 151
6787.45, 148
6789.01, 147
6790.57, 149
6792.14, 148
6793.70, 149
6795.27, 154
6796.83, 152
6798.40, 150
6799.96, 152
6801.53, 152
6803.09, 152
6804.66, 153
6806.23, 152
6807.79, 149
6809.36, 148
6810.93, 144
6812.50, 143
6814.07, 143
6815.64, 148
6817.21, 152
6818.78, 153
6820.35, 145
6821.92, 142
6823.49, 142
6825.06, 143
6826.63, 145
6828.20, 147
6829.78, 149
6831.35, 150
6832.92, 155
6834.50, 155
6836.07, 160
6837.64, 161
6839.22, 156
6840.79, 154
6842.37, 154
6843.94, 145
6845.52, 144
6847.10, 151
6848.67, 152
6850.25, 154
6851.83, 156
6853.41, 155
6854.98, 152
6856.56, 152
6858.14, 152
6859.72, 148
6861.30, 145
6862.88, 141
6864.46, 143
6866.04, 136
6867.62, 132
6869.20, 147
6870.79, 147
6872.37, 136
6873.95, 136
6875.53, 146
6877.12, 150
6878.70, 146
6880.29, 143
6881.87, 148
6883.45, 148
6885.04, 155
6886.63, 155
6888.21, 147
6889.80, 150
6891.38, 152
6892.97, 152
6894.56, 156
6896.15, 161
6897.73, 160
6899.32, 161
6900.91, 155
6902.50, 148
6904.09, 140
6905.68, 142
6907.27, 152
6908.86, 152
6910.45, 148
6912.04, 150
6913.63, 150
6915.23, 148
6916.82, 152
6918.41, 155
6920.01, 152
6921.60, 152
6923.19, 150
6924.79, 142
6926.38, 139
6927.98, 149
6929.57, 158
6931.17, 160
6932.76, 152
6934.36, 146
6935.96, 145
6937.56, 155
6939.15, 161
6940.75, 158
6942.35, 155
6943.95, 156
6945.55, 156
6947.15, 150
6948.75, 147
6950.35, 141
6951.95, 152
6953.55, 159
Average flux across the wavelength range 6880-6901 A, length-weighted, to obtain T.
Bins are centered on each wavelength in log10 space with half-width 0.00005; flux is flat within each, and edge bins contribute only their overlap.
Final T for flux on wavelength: 153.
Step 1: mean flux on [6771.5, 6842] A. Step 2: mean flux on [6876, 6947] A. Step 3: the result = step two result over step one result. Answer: 1.03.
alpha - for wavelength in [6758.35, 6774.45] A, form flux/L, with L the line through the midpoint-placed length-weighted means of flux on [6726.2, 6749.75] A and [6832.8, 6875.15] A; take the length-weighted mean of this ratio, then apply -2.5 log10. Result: 0.103 mag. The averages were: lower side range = 153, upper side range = 149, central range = 138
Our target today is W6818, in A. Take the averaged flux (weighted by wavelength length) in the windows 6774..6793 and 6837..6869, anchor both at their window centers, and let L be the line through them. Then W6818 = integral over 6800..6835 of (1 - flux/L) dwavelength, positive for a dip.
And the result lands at -1.0 A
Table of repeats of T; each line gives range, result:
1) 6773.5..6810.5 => 145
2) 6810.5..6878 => 148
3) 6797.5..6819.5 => 149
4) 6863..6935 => 149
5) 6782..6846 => 150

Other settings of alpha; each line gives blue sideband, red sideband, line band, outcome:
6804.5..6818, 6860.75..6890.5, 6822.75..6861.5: -0.04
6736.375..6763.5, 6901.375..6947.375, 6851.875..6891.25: 0.05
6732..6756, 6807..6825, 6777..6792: 0.08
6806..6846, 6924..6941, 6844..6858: -0.01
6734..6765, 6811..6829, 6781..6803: 0.01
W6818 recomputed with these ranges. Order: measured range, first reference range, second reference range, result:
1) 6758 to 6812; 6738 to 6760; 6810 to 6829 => 3.1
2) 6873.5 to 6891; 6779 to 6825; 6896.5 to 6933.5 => 0.2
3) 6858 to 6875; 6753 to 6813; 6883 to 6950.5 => 0.8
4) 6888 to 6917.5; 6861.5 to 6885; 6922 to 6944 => -0.8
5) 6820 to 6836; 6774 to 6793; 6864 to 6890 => -0.7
